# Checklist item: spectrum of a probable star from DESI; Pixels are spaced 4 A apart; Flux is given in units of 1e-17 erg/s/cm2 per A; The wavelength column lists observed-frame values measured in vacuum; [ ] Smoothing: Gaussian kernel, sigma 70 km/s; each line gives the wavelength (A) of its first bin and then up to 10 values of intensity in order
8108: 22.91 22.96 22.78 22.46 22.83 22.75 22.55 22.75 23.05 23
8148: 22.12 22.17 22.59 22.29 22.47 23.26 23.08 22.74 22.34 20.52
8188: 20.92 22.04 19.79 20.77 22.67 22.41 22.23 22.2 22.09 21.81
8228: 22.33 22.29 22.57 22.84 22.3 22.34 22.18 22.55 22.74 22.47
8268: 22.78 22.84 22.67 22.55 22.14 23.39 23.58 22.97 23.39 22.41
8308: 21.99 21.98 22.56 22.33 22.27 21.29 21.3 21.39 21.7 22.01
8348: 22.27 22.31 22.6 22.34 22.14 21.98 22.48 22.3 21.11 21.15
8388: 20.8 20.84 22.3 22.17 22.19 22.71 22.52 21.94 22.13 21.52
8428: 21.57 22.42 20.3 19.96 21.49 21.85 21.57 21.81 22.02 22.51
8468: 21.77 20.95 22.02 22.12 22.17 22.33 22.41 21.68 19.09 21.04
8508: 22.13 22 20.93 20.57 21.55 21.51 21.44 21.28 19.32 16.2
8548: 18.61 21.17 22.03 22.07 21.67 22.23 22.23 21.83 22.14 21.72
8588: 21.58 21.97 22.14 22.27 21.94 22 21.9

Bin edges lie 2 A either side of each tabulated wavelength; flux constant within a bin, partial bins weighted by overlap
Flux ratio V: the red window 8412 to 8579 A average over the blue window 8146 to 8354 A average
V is 1.0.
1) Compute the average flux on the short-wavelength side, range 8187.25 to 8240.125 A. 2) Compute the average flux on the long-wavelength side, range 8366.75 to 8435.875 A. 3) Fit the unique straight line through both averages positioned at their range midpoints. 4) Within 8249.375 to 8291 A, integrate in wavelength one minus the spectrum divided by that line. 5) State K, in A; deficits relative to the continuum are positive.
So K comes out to -1.43 A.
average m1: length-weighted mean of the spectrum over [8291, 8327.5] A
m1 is 22.5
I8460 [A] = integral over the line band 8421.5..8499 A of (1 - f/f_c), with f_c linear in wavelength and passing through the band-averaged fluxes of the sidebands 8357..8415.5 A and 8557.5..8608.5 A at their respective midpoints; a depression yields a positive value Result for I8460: 1.0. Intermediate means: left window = 21.9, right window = 22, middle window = 21.7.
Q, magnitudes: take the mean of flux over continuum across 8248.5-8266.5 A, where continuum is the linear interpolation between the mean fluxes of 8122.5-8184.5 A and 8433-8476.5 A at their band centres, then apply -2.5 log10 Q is -0.01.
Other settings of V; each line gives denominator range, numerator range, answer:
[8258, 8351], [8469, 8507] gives 0.96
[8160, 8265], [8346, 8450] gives 0.99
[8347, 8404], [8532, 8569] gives 0.94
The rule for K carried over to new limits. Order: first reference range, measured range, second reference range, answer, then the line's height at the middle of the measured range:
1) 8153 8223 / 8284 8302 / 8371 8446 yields -1.1 A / 21.9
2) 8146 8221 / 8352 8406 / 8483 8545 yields -1.1 A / 21.4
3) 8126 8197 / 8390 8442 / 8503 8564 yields -1.1 A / 21.3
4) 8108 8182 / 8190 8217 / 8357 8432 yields 0.9 A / 22.5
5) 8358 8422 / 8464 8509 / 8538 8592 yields -0.4 A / 21.4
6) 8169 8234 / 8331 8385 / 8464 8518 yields -0.5 A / 21.8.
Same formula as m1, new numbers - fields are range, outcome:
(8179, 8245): 21.9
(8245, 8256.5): 22.3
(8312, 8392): 21.9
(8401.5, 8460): 21.7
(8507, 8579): 21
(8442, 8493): 21.9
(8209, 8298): 22.5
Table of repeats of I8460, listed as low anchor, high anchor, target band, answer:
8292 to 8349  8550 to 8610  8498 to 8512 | 0.7 A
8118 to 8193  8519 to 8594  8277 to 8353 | -1.4 A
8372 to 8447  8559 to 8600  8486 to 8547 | 2.8 A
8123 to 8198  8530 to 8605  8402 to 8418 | -0.5 A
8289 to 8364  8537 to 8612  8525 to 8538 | 0.0 A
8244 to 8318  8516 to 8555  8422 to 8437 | -0.2 A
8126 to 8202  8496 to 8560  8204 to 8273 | -1.7 A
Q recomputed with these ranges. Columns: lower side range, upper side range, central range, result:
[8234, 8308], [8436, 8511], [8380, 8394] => 0.055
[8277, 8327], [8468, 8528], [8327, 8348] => 0.039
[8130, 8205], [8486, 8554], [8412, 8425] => -0.041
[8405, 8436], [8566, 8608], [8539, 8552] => 0.193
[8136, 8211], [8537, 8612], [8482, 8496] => -0.037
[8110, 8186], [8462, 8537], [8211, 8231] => 0.011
